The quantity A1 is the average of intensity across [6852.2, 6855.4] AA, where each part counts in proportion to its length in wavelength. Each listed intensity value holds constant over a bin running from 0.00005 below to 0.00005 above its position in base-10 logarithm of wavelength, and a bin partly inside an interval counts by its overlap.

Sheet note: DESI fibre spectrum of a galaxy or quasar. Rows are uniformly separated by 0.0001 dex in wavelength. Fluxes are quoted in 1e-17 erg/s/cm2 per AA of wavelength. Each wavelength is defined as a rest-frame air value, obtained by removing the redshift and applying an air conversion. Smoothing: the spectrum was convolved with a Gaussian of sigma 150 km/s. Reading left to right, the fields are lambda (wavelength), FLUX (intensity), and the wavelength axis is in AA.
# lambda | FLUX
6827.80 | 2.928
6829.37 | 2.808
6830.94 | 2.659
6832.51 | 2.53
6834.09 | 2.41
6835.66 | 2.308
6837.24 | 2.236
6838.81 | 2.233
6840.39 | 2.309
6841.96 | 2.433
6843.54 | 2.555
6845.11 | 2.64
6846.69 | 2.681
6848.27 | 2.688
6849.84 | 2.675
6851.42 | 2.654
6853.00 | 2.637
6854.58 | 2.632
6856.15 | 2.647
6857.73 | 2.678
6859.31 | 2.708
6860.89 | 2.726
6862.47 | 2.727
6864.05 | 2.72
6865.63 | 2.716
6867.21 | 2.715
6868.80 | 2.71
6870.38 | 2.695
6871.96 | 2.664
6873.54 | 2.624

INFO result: 2.64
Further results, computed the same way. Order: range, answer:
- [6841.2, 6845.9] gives 2.54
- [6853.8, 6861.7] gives 2.68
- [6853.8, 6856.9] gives 2.65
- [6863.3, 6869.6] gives 2.71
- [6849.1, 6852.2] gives 2.66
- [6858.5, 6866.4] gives 2.72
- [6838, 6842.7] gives 2.33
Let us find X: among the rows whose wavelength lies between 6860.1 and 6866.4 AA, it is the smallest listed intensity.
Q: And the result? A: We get 2.716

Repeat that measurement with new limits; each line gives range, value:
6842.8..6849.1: 2.555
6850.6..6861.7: 2.632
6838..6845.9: 2.233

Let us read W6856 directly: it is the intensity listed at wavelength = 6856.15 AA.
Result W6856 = 2.647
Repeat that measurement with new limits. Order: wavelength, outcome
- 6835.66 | 2.308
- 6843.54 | 2.555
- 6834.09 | 2.41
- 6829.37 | 2.808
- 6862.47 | 2.727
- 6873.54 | 2.624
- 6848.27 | 2.688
